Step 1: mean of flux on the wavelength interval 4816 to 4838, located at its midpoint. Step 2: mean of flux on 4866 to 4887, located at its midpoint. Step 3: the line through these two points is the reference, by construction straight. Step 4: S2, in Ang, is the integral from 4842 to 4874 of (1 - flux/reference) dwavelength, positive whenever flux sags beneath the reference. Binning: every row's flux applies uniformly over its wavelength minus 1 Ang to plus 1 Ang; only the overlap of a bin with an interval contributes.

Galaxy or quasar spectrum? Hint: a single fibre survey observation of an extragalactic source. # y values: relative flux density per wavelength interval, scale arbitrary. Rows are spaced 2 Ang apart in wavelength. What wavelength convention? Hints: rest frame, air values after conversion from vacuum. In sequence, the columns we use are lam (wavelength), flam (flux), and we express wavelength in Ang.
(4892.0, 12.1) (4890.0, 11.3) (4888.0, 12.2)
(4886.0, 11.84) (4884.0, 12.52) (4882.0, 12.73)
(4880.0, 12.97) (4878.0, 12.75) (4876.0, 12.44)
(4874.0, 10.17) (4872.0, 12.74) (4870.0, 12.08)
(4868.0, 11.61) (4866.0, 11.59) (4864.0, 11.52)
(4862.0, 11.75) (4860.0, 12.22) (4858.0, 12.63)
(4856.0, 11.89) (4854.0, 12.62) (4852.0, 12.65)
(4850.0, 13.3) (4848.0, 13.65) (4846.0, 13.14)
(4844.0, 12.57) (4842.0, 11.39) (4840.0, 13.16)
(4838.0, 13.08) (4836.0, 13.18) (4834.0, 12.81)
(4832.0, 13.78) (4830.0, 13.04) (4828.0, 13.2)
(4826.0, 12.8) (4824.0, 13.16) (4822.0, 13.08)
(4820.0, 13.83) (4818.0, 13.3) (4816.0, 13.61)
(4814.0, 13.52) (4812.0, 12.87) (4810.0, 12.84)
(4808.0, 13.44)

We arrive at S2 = 0.7 Ang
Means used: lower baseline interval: 13.2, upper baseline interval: 12.2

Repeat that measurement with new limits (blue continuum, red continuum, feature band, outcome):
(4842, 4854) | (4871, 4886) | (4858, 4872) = 0.7 Ang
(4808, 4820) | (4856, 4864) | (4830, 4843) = -0.2 Ang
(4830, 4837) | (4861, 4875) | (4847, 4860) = -0.5 Ang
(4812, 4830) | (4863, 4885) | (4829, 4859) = -0.2 Ang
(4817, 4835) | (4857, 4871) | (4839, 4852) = -0.3 Ang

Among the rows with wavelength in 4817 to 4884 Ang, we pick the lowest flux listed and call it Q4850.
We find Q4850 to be 10.17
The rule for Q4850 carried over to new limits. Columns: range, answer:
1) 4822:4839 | 12.8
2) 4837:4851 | 11.39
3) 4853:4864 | 11.52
